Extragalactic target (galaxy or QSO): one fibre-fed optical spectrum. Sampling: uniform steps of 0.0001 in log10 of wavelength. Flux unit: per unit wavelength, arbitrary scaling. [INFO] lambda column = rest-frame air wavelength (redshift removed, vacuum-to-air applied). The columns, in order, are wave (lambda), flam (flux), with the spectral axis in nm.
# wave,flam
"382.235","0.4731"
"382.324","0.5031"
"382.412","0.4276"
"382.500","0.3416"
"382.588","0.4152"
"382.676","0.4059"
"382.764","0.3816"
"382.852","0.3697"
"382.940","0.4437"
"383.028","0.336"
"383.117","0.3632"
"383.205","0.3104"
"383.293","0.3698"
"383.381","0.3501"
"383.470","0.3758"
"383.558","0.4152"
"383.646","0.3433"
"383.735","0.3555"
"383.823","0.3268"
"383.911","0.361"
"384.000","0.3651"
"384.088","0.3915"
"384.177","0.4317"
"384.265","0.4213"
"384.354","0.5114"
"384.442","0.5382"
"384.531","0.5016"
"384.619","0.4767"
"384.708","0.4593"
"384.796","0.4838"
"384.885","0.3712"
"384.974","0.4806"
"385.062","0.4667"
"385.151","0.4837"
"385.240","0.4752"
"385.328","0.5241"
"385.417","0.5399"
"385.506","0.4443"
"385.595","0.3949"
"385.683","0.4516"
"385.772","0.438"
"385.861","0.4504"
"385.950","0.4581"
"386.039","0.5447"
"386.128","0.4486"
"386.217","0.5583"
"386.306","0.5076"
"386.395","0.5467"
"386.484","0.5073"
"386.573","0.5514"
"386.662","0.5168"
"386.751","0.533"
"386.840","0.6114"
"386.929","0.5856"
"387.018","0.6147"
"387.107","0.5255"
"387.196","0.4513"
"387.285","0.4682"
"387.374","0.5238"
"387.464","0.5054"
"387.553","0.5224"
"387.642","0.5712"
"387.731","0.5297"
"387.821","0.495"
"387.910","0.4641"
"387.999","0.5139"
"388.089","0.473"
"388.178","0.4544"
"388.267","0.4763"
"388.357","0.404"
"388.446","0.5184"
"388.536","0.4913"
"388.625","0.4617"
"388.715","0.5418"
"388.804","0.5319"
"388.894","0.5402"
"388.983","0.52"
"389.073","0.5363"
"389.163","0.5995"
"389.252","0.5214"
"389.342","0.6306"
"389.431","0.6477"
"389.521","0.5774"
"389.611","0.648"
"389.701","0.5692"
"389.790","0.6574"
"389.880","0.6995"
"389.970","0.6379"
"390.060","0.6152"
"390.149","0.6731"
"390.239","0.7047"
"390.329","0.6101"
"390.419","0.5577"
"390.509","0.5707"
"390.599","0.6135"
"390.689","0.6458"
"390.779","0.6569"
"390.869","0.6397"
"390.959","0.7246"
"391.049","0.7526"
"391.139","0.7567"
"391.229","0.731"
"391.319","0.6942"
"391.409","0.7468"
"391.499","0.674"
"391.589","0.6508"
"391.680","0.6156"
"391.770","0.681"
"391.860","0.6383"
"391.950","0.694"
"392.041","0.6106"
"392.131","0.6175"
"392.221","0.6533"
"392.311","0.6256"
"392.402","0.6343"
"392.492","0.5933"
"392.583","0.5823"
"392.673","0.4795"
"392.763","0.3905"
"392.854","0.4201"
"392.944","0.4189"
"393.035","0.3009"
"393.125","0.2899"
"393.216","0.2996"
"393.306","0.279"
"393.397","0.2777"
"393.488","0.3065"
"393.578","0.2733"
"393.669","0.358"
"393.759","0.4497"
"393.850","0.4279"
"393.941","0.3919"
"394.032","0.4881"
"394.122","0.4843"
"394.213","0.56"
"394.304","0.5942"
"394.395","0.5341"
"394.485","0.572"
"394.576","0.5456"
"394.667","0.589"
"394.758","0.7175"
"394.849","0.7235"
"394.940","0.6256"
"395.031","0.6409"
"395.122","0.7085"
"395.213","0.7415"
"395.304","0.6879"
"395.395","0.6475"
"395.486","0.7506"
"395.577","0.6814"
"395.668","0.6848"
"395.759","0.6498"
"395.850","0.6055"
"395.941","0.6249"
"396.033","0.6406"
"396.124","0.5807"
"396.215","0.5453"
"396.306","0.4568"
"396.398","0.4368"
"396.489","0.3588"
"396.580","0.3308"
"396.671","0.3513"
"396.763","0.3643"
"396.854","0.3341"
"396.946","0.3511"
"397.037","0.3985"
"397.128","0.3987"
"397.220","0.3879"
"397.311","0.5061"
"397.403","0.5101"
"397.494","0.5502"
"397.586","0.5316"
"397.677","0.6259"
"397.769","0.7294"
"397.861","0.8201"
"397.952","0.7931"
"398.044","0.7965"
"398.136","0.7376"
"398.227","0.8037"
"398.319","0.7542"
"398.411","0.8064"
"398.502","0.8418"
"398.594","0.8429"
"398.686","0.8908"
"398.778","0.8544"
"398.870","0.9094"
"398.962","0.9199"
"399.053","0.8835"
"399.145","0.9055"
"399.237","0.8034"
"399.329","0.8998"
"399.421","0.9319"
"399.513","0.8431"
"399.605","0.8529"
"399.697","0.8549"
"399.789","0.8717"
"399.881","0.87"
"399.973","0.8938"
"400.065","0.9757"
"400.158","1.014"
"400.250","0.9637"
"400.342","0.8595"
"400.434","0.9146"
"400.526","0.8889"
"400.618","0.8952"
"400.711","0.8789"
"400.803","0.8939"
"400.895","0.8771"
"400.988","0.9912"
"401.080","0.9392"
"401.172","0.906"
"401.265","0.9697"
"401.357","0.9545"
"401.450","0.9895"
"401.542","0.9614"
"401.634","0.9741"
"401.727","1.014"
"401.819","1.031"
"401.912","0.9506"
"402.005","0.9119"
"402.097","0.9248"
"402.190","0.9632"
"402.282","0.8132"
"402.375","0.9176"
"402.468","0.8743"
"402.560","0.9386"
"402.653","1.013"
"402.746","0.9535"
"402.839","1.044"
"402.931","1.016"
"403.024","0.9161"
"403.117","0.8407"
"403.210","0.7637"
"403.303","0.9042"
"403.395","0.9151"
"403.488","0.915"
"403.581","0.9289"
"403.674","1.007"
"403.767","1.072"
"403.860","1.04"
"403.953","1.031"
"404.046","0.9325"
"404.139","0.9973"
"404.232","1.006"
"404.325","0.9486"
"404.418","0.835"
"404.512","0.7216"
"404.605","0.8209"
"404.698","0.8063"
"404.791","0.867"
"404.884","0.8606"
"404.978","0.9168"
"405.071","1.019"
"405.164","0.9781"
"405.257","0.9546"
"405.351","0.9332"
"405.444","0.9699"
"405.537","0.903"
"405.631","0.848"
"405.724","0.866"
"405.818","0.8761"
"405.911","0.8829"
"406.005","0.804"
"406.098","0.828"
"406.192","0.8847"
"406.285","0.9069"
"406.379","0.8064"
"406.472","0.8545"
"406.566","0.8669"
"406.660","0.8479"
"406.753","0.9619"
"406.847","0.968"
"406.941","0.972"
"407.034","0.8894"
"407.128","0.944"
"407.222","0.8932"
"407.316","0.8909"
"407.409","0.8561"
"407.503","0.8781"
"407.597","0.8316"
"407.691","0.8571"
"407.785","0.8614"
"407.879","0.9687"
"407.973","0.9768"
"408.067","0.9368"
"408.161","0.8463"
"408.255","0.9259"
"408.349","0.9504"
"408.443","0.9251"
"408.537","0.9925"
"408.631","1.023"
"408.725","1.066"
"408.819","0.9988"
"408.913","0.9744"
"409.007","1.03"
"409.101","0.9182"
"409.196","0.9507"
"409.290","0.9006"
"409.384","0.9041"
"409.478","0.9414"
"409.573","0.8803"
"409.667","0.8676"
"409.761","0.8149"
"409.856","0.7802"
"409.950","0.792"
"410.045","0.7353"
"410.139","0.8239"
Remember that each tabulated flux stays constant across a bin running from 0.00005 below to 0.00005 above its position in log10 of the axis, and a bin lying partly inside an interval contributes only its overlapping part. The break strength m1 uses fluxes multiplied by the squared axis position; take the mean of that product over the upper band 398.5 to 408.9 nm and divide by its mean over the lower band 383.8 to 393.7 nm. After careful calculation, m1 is 1.87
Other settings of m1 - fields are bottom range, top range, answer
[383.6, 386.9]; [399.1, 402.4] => 2.13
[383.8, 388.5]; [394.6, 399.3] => 1.40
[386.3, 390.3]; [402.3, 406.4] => 1.81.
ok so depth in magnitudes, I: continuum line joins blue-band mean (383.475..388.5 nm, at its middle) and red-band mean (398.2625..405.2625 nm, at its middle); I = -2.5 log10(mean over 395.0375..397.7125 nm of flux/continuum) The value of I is 0.39 mag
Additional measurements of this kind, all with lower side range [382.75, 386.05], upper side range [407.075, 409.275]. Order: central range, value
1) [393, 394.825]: 0.39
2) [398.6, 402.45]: -0.19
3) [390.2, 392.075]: -0.17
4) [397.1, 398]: 0.20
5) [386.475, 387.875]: -0.10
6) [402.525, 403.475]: -0.13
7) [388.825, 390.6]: -0.12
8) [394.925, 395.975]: -0.02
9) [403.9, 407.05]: -0.03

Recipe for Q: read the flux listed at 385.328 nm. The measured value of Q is 0.5241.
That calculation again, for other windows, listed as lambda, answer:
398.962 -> 0.9199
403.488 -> 0.915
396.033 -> 0.6406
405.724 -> 0.866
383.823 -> 0.3268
